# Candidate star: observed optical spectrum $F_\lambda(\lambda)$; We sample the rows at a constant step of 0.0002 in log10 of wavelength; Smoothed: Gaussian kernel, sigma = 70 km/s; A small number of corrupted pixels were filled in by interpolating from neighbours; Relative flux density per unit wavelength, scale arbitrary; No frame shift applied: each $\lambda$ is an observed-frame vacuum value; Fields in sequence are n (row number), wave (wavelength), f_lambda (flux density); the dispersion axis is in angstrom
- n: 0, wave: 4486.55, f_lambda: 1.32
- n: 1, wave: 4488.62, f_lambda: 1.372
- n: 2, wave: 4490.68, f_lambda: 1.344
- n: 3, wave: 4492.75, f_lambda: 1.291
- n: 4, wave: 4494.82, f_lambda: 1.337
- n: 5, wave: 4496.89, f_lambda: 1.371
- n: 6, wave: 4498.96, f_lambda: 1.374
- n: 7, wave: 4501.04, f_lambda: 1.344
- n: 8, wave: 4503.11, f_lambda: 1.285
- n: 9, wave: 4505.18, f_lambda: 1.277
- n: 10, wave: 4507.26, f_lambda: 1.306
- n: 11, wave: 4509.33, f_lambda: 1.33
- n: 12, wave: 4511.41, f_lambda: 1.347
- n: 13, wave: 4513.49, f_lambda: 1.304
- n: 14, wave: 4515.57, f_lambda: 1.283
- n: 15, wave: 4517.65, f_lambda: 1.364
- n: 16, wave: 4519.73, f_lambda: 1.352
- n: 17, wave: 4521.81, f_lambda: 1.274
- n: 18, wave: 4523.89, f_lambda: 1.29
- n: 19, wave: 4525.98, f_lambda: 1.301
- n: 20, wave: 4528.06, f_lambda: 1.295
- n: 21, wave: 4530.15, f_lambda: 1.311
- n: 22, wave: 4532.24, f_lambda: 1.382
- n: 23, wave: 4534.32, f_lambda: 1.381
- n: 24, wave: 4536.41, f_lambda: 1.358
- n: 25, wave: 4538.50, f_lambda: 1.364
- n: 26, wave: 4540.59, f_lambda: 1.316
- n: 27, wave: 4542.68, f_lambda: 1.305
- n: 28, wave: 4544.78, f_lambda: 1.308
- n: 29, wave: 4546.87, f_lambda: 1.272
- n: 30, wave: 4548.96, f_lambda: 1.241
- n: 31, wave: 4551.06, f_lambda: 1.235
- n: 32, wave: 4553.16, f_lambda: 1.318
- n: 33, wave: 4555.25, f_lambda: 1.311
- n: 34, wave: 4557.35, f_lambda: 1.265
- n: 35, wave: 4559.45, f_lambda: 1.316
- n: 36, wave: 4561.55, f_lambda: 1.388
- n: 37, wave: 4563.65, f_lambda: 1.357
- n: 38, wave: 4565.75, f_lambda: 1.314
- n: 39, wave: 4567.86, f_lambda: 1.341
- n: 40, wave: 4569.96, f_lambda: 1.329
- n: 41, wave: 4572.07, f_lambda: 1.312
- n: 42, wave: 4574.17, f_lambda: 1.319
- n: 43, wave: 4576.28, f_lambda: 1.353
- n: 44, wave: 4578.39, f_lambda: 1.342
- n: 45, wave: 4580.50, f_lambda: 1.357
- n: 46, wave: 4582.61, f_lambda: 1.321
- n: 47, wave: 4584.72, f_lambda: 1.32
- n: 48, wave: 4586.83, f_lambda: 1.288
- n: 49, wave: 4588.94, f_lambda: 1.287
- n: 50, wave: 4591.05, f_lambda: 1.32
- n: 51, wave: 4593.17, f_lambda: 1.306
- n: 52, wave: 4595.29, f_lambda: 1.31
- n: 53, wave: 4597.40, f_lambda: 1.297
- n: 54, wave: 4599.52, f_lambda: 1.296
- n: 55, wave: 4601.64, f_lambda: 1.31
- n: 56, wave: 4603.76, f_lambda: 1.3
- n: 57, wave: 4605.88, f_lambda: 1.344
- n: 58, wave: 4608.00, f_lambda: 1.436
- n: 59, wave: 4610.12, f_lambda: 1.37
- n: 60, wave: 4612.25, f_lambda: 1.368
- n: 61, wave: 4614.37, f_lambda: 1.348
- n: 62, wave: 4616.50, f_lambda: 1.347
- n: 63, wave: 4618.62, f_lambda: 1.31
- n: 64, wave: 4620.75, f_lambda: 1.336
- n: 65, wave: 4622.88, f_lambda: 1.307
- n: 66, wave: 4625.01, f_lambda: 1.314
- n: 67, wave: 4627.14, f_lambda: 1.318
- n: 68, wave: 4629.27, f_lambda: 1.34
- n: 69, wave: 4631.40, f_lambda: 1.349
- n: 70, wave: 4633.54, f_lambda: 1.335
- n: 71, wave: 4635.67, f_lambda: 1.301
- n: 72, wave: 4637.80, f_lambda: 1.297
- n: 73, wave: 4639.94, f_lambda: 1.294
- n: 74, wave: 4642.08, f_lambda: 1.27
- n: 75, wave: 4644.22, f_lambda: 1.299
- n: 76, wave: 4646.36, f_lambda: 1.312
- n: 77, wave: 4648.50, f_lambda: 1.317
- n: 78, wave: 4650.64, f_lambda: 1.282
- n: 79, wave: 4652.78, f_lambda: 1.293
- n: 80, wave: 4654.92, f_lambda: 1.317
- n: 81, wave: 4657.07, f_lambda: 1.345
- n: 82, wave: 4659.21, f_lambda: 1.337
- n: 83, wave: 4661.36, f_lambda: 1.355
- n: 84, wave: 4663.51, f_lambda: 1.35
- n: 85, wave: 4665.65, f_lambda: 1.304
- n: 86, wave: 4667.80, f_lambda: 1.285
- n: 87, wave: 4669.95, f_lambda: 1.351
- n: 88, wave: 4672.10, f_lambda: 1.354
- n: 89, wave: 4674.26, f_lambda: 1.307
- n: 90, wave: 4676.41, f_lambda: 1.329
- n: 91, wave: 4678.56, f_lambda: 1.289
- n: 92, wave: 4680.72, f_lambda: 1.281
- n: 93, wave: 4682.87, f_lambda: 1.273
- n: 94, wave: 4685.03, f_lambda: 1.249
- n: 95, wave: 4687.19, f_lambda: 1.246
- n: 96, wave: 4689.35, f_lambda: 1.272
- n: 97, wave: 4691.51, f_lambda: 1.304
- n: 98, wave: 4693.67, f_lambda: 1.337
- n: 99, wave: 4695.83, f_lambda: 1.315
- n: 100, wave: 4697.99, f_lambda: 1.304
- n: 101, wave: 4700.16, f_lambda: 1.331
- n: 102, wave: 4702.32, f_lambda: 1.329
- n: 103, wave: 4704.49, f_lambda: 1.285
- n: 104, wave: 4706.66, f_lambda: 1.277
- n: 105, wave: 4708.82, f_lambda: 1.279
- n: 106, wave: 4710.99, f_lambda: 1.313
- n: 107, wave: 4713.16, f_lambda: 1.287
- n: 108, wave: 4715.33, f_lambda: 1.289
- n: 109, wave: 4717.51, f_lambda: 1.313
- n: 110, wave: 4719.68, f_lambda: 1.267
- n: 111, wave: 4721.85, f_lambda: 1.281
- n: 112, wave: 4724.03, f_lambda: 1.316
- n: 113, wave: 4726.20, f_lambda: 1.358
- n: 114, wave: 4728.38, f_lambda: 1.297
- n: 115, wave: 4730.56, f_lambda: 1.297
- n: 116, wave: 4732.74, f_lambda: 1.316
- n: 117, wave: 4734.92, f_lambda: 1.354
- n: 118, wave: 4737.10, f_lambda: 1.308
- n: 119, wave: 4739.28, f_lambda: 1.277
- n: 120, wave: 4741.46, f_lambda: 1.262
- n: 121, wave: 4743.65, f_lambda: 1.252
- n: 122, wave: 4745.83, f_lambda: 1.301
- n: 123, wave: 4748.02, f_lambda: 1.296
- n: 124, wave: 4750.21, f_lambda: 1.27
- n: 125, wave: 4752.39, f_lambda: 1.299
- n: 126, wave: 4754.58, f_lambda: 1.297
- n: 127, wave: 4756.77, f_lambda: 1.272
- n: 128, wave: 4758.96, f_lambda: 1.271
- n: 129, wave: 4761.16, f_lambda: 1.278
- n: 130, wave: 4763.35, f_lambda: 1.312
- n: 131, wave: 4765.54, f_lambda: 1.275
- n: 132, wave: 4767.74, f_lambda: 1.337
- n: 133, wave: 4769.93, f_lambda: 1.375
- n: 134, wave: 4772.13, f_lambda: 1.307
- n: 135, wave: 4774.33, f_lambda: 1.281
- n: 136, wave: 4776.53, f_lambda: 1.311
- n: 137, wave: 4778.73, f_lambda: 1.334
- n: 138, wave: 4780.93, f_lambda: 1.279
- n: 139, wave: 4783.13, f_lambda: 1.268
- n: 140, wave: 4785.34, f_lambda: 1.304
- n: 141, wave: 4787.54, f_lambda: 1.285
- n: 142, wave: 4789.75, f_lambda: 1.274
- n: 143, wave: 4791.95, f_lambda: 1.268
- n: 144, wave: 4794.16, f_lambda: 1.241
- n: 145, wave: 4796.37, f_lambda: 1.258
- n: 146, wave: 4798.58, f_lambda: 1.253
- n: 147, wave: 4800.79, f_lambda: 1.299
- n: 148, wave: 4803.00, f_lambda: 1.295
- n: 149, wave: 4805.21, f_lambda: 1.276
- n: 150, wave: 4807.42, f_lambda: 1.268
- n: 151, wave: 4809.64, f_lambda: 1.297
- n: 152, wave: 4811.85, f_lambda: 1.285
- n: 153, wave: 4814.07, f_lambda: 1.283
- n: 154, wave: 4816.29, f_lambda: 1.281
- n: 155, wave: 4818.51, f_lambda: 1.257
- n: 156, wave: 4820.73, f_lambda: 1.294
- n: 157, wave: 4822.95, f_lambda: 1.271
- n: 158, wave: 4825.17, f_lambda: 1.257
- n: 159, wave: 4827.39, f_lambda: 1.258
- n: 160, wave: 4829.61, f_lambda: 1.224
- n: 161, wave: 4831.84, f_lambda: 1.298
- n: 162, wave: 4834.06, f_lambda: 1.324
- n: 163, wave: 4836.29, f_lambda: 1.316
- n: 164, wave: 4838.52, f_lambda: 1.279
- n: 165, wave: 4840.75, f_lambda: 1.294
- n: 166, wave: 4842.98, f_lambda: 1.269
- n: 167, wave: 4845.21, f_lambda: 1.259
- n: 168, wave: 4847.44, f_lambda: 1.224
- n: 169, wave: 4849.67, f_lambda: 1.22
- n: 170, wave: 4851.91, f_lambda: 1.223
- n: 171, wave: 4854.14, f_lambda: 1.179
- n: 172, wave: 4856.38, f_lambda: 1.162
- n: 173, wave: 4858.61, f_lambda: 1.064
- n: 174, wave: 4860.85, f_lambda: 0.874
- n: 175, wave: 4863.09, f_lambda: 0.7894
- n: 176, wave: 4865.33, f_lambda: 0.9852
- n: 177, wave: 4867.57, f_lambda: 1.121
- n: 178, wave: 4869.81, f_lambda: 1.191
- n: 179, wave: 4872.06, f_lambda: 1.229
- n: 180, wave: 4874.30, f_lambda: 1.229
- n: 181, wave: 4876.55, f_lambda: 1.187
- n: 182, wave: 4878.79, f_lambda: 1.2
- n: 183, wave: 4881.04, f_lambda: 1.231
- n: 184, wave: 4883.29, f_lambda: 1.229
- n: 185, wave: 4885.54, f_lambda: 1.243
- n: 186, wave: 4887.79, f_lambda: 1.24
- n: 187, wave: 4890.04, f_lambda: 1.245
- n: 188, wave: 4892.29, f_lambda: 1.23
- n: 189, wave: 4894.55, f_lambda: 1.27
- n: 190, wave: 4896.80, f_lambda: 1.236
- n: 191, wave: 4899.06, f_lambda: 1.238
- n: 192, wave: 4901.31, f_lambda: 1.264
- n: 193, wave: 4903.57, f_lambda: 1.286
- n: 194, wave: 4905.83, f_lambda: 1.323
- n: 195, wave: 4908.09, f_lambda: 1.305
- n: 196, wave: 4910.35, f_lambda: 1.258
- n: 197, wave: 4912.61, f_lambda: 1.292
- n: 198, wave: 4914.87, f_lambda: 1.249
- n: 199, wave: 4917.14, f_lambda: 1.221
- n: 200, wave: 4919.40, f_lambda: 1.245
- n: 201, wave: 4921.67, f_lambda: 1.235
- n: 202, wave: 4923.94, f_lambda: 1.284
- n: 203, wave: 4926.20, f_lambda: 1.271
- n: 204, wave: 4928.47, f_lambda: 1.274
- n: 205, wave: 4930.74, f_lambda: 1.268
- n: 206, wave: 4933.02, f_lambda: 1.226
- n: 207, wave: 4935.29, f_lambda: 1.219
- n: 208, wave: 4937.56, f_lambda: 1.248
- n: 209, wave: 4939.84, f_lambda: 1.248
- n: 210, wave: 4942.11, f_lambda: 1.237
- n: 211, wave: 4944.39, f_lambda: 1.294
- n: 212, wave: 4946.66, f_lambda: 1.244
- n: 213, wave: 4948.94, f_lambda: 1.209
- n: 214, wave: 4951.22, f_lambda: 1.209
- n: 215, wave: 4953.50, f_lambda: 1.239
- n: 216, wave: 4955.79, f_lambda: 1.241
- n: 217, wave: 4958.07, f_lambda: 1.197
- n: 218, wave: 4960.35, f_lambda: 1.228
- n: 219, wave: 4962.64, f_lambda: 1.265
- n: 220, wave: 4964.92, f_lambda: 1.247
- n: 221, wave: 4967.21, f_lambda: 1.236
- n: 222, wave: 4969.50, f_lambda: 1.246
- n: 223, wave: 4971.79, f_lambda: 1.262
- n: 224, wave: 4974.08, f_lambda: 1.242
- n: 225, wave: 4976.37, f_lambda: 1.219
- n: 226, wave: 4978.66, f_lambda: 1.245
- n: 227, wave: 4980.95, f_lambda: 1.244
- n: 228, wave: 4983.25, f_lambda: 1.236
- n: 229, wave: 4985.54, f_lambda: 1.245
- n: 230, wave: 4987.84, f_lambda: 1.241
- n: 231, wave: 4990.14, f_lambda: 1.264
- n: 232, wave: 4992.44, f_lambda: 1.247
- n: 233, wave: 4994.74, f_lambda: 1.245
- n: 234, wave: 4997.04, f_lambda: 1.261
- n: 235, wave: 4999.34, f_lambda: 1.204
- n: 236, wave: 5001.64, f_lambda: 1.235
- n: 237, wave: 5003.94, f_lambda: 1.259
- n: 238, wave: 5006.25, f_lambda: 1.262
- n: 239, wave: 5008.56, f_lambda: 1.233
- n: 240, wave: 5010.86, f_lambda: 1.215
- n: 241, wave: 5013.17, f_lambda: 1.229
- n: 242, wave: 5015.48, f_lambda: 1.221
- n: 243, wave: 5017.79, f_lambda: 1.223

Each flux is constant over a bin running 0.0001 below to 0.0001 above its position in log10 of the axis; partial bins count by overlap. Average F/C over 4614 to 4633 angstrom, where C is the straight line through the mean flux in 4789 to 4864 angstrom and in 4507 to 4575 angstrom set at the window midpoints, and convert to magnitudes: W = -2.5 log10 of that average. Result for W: -0.03 mag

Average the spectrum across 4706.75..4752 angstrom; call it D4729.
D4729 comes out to 1.3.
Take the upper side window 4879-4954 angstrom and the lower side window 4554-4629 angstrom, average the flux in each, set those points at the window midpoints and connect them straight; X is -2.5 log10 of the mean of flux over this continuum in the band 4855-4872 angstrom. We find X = 0.210 mag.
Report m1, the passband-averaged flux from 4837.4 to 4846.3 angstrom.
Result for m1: 1.27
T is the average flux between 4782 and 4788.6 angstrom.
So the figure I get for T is 1.29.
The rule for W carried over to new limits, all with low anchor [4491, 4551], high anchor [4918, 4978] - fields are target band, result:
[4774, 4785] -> -0.019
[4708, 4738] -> -0.019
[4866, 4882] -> 0.057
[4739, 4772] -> -0.013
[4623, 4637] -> -0.021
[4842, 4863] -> 0.104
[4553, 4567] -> -0.011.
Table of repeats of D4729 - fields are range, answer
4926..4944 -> 1.25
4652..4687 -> 1.31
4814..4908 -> 1.22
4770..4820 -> 1.28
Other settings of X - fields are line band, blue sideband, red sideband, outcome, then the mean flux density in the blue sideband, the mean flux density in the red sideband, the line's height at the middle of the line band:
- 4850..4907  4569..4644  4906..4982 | 0.07 mag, 1.32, 1.25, 1.26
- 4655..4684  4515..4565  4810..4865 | -0.04 mag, 1.32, 1.21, 1.27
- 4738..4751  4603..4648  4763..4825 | 0.02 mag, 1.33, 1.29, 1.3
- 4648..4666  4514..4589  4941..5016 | -0.02 mag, 1.32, 1.24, 1.3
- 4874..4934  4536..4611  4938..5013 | 0.00 mag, 1.32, 1.24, 1.25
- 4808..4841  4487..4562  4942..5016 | -0.01 mag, 1.32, 1.24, 1.27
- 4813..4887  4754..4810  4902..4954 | 0.06 mag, 1.29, 1.26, 1.27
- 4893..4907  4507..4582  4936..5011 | -0.01 mag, 1.32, 1.24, 1.25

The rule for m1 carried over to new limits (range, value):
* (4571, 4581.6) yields 1.34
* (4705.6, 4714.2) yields 1.29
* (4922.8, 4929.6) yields 1.28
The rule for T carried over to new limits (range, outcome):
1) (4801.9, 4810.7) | 1.28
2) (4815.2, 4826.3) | 1.27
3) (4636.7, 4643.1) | 1.29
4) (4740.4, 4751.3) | 1.28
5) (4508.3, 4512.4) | 1.34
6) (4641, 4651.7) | 1.3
